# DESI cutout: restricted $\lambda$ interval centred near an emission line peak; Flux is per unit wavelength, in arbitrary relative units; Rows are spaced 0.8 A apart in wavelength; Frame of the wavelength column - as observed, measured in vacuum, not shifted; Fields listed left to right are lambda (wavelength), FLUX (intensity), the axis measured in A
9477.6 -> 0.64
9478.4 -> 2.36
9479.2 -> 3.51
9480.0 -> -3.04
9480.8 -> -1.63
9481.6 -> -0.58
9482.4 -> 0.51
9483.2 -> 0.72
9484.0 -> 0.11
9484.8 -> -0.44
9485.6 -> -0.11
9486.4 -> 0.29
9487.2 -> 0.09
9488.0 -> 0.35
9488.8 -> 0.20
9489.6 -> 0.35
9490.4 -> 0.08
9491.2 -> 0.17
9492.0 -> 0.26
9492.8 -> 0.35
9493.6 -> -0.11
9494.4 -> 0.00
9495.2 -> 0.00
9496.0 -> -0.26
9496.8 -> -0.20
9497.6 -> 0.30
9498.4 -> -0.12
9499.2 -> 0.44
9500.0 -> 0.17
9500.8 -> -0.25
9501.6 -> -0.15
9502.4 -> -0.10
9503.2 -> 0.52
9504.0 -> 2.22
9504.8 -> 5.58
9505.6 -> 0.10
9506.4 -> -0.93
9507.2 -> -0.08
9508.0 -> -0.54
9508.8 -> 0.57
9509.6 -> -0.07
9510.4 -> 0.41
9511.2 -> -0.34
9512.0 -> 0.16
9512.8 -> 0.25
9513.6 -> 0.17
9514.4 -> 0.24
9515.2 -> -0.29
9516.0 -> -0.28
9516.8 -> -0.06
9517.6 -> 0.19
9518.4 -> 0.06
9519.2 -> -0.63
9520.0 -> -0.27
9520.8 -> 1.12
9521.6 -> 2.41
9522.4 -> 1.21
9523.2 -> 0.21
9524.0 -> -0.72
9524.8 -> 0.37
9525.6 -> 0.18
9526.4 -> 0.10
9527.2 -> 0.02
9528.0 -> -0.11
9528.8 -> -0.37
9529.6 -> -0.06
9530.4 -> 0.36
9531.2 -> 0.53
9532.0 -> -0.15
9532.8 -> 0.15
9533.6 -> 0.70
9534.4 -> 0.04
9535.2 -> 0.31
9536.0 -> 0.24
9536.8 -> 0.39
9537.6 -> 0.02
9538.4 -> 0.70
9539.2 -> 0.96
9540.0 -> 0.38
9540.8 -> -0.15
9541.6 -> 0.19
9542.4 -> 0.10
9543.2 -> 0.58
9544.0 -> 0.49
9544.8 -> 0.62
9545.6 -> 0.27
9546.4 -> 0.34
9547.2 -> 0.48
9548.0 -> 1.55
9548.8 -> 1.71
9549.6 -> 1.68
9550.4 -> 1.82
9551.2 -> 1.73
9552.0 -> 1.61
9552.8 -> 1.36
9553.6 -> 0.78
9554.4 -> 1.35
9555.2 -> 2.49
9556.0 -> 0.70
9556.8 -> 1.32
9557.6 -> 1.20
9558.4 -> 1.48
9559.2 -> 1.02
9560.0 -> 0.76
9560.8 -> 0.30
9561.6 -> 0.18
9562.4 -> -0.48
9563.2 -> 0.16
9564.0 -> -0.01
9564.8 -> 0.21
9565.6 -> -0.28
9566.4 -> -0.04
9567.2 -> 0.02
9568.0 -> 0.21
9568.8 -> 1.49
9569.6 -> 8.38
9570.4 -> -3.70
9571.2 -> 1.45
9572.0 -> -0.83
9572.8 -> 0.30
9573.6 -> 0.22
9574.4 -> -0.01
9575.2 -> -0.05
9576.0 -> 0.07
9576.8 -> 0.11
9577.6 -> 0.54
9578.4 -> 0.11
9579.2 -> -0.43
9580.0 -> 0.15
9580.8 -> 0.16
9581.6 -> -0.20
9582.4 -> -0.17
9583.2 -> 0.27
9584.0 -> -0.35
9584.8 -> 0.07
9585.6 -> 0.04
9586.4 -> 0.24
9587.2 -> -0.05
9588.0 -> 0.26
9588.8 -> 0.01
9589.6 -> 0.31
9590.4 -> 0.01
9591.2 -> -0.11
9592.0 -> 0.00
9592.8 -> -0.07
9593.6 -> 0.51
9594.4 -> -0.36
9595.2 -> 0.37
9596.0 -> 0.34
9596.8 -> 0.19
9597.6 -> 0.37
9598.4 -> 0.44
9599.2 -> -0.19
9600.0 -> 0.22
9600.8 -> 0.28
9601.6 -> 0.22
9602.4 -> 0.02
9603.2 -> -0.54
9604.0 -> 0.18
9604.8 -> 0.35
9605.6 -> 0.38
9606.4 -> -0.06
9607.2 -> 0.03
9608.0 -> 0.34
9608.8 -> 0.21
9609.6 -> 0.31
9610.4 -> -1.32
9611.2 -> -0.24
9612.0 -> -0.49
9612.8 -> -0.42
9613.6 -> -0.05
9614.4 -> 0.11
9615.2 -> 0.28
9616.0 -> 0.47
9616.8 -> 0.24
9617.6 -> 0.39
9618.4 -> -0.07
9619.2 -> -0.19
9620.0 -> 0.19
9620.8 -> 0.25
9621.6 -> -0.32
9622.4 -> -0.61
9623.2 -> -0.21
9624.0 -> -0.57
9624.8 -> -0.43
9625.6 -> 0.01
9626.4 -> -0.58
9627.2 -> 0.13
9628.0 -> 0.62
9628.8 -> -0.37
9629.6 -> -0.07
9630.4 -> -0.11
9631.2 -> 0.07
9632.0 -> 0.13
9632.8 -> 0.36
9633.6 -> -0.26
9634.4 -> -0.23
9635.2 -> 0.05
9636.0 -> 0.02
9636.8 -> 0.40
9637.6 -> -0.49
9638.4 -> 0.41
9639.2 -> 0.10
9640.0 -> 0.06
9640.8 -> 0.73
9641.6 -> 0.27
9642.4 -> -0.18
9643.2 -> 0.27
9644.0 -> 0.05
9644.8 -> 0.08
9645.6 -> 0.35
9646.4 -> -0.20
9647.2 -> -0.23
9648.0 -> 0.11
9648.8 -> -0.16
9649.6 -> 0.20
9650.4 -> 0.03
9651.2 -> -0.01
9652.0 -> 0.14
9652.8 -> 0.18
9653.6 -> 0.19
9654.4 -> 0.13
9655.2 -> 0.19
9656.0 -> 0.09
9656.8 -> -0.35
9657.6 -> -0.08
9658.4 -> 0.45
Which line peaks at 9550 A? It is [O II]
